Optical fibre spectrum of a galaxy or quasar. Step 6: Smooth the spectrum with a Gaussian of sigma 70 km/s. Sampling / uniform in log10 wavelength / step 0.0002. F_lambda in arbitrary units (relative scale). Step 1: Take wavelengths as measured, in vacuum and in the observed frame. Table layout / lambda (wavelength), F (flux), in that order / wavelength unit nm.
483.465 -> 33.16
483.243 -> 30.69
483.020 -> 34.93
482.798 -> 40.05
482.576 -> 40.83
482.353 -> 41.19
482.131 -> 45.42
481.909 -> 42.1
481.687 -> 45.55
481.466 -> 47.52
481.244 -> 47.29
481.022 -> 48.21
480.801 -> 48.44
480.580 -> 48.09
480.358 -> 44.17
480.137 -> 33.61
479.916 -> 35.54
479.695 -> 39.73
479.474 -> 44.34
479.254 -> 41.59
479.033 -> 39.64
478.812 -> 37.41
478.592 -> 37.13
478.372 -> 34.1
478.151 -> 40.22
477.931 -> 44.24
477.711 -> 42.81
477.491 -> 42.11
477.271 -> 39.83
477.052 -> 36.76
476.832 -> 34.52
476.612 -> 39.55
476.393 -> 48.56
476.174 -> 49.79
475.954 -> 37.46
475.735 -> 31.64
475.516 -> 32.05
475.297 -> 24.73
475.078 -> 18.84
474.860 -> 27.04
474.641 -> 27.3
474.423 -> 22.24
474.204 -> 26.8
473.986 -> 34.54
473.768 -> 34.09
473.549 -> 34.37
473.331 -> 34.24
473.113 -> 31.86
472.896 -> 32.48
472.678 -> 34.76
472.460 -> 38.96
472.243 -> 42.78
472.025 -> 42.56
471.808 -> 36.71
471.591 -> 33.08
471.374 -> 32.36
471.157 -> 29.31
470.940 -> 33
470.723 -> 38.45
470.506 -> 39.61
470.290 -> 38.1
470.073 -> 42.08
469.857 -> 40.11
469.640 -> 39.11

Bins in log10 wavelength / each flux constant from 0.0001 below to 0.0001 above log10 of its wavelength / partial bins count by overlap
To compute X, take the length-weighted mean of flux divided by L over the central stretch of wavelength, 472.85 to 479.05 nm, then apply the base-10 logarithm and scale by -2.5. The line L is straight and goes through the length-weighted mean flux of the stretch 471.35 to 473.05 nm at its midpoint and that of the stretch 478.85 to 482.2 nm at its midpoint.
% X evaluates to 0.14 mag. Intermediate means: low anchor 36.8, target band 35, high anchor 43.3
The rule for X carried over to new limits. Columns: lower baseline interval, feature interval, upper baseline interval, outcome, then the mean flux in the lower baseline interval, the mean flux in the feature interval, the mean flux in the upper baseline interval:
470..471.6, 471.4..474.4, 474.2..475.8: -0.12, 35.8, 34.7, 26.2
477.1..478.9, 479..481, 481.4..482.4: 0.00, 39.7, 42.1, 44.4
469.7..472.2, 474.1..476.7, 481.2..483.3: 0.21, 37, 32.1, 41.6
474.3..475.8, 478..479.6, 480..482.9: -0.08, 26.1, 39.3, 44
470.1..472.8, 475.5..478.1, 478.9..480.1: -0.04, 36.8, 40.2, 39.7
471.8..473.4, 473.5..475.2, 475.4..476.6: 0.34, 36.9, 27.9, 39.8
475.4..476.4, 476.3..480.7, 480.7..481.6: 0.08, 38.9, 40.2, 47.8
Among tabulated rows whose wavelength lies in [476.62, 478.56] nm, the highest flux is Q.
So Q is 44.24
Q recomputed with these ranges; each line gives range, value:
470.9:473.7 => 42.78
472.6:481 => 49.79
